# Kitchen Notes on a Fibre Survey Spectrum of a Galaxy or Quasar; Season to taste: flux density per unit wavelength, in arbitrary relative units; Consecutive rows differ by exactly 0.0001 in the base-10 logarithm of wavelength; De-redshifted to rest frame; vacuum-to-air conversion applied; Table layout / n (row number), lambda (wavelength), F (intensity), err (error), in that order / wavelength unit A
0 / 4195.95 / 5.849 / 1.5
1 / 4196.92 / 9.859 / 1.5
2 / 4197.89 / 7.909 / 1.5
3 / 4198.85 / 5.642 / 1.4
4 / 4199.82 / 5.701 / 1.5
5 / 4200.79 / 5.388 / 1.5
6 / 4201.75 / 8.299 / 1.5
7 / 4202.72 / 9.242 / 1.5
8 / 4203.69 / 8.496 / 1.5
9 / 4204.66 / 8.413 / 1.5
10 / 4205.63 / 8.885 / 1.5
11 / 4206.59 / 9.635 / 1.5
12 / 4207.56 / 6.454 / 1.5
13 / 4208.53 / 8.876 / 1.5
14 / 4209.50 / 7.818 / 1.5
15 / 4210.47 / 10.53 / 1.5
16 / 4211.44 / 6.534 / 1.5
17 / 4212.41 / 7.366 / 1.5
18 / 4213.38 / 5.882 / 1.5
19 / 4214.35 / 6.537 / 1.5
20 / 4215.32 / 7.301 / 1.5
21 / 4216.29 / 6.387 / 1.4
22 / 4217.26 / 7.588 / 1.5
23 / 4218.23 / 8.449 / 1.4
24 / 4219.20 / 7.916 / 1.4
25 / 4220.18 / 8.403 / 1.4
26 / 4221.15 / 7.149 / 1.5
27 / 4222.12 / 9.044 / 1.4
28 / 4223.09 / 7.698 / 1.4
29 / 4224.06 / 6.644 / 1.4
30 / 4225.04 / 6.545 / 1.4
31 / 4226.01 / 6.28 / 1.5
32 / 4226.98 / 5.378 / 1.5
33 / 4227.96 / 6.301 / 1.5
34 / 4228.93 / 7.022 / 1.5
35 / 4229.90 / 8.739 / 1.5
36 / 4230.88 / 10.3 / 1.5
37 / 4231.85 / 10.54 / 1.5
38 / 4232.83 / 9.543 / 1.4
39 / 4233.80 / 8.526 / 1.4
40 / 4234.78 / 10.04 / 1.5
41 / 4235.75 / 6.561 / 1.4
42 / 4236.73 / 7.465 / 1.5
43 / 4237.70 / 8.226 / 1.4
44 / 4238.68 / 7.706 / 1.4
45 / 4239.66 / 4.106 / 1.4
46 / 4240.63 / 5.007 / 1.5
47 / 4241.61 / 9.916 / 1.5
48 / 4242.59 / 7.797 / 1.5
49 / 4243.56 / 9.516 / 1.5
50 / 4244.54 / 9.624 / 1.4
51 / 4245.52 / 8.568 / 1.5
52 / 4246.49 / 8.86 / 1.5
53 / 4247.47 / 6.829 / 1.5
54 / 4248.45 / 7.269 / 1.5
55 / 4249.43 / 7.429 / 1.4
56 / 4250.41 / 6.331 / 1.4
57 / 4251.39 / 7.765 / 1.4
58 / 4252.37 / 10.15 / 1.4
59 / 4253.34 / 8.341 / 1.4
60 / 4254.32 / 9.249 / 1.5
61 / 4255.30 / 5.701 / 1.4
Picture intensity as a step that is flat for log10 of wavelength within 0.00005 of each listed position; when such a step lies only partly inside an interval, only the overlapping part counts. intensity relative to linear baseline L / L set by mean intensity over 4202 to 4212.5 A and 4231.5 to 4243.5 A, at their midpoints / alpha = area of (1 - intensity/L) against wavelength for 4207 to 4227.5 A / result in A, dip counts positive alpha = 2.23 A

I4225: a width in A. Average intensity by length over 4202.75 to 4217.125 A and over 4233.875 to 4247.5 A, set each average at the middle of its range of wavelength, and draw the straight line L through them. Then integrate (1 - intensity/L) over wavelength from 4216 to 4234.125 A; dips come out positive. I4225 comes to 0.1 A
